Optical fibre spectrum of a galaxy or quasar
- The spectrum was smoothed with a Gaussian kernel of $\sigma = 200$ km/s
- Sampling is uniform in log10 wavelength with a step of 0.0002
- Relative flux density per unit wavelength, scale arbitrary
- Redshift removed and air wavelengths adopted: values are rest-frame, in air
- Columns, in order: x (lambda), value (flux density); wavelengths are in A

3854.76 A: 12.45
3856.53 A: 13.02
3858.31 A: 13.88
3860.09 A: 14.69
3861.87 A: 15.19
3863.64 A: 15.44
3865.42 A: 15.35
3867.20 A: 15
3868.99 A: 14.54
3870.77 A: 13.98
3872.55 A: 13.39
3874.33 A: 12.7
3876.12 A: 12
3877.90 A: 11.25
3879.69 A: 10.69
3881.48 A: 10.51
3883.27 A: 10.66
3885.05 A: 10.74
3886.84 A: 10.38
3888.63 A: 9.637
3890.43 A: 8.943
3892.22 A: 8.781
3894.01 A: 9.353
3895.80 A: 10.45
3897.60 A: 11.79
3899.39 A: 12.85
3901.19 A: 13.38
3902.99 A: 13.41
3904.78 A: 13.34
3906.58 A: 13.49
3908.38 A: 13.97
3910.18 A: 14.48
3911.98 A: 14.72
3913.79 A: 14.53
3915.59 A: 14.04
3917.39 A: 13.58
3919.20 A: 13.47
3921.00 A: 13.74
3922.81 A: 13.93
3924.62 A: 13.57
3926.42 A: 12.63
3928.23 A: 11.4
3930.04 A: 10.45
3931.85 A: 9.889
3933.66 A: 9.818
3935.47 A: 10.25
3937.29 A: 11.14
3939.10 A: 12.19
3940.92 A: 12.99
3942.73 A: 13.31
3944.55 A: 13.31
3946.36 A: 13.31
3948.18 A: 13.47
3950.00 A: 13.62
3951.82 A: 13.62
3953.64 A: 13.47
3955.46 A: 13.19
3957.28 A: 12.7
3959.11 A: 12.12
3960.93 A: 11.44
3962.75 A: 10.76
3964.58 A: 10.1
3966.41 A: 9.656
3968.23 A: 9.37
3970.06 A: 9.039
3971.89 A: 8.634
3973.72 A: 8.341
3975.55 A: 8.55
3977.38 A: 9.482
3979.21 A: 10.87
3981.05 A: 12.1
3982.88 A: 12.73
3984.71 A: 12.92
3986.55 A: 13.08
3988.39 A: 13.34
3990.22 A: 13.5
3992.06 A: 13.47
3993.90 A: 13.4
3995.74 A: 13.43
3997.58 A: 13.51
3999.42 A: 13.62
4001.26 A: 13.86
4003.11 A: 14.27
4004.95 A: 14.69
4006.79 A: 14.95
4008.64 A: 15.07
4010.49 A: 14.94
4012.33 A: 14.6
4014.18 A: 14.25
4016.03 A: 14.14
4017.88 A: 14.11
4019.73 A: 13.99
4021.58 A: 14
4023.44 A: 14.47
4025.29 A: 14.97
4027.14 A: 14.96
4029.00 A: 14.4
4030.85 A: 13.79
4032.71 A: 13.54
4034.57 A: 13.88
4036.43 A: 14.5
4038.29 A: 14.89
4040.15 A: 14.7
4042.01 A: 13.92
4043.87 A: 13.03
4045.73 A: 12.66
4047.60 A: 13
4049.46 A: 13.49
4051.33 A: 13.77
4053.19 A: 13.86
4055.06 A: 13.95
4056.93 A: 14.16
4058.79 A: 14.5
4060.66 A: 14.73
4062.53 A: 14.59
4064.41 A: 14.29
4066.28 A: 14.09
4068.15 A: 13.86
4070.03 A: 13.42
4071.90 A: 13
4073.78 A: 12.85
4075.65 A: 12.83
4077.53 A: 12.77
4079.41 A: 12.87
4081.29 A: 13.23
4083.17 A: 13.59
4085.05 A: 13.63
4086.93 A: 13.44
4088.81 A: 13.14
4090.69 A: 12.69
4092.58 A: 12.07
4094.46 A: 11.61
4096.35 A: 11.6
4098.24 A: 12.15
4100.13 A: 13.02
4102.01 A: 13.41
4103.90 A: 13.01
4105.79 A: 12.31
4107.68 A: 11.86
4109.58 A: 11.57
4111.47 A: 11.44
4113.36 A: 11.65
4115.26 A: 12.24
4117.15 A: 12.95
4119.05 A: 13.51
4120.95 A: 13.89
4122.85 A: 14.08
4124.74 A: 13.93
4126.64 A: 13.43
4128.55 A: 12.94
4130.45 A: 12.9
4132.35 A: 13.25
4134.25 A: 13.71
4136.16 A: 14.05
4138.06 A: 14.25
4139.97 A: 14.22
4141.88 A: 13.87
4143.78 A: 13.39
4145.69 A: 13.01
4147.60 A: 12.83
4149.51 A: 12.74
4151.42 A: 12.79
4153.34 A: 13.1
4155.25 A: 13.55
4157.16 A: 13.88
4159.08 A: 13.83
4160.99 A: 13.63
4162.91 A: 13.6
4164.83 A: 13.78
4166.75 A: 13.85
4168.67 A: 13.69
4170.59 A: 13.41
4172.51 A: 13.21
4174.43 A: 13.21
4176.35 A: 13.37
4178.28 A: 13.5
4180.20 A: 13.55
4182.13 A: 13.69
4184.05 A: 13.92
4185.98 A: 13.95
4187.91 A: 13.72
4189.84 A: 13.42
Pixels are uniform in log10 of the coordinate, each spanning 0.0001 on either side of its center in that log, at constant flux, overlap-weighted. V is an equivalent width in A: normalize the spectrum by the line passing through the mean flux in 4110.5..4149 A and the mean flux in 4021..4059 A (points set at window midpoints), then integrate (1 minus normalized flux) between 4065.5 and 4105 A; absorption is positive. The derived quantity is 1.98 A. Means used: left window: 14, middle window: 13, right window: 13.3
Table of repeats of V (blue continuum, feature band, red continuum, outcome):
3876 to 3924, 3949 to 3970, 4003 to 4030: 2.58 A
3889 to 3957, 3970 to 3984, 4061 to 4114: 2.85 A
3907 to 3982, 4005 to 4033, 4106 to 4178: -4.45 A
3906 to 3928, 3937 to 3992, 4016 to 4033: 8.70 A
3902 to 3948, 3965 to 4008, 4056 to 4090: 3.70 A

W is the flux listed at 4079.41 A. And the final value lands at 12.87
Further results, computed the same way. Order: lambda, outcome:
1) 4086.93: 13.44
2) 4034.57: 13.88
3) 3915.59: 14.04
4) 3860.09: 14.69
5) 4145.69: 13.01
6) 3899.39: 12.85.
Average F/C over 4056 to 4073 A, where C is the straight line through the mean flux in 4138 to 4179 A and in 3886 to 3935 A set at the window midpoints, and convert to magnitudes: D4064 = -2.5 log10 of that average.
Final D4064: -0.09 mag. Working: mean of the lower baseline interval 12.2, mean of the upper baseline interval 13.5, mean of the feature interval 14.1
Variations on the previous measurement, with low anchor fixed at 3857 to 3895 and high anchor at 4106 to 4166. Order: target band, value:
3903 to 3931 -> -0.086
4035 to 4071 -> -0.086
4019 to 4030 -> -0.134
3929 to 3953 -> 0.033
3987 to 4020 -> -0.108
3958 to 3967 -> 0.155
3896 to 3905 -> -0.035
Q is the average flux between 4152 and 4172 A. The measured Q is 13.6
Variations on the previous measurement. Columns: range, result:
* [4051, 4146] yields 13.2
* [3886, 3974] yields 12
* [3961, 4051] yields 13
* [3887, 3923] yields 12.5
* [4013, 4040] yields 14.3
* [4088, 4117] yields 12.3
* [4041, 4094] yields 13.5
